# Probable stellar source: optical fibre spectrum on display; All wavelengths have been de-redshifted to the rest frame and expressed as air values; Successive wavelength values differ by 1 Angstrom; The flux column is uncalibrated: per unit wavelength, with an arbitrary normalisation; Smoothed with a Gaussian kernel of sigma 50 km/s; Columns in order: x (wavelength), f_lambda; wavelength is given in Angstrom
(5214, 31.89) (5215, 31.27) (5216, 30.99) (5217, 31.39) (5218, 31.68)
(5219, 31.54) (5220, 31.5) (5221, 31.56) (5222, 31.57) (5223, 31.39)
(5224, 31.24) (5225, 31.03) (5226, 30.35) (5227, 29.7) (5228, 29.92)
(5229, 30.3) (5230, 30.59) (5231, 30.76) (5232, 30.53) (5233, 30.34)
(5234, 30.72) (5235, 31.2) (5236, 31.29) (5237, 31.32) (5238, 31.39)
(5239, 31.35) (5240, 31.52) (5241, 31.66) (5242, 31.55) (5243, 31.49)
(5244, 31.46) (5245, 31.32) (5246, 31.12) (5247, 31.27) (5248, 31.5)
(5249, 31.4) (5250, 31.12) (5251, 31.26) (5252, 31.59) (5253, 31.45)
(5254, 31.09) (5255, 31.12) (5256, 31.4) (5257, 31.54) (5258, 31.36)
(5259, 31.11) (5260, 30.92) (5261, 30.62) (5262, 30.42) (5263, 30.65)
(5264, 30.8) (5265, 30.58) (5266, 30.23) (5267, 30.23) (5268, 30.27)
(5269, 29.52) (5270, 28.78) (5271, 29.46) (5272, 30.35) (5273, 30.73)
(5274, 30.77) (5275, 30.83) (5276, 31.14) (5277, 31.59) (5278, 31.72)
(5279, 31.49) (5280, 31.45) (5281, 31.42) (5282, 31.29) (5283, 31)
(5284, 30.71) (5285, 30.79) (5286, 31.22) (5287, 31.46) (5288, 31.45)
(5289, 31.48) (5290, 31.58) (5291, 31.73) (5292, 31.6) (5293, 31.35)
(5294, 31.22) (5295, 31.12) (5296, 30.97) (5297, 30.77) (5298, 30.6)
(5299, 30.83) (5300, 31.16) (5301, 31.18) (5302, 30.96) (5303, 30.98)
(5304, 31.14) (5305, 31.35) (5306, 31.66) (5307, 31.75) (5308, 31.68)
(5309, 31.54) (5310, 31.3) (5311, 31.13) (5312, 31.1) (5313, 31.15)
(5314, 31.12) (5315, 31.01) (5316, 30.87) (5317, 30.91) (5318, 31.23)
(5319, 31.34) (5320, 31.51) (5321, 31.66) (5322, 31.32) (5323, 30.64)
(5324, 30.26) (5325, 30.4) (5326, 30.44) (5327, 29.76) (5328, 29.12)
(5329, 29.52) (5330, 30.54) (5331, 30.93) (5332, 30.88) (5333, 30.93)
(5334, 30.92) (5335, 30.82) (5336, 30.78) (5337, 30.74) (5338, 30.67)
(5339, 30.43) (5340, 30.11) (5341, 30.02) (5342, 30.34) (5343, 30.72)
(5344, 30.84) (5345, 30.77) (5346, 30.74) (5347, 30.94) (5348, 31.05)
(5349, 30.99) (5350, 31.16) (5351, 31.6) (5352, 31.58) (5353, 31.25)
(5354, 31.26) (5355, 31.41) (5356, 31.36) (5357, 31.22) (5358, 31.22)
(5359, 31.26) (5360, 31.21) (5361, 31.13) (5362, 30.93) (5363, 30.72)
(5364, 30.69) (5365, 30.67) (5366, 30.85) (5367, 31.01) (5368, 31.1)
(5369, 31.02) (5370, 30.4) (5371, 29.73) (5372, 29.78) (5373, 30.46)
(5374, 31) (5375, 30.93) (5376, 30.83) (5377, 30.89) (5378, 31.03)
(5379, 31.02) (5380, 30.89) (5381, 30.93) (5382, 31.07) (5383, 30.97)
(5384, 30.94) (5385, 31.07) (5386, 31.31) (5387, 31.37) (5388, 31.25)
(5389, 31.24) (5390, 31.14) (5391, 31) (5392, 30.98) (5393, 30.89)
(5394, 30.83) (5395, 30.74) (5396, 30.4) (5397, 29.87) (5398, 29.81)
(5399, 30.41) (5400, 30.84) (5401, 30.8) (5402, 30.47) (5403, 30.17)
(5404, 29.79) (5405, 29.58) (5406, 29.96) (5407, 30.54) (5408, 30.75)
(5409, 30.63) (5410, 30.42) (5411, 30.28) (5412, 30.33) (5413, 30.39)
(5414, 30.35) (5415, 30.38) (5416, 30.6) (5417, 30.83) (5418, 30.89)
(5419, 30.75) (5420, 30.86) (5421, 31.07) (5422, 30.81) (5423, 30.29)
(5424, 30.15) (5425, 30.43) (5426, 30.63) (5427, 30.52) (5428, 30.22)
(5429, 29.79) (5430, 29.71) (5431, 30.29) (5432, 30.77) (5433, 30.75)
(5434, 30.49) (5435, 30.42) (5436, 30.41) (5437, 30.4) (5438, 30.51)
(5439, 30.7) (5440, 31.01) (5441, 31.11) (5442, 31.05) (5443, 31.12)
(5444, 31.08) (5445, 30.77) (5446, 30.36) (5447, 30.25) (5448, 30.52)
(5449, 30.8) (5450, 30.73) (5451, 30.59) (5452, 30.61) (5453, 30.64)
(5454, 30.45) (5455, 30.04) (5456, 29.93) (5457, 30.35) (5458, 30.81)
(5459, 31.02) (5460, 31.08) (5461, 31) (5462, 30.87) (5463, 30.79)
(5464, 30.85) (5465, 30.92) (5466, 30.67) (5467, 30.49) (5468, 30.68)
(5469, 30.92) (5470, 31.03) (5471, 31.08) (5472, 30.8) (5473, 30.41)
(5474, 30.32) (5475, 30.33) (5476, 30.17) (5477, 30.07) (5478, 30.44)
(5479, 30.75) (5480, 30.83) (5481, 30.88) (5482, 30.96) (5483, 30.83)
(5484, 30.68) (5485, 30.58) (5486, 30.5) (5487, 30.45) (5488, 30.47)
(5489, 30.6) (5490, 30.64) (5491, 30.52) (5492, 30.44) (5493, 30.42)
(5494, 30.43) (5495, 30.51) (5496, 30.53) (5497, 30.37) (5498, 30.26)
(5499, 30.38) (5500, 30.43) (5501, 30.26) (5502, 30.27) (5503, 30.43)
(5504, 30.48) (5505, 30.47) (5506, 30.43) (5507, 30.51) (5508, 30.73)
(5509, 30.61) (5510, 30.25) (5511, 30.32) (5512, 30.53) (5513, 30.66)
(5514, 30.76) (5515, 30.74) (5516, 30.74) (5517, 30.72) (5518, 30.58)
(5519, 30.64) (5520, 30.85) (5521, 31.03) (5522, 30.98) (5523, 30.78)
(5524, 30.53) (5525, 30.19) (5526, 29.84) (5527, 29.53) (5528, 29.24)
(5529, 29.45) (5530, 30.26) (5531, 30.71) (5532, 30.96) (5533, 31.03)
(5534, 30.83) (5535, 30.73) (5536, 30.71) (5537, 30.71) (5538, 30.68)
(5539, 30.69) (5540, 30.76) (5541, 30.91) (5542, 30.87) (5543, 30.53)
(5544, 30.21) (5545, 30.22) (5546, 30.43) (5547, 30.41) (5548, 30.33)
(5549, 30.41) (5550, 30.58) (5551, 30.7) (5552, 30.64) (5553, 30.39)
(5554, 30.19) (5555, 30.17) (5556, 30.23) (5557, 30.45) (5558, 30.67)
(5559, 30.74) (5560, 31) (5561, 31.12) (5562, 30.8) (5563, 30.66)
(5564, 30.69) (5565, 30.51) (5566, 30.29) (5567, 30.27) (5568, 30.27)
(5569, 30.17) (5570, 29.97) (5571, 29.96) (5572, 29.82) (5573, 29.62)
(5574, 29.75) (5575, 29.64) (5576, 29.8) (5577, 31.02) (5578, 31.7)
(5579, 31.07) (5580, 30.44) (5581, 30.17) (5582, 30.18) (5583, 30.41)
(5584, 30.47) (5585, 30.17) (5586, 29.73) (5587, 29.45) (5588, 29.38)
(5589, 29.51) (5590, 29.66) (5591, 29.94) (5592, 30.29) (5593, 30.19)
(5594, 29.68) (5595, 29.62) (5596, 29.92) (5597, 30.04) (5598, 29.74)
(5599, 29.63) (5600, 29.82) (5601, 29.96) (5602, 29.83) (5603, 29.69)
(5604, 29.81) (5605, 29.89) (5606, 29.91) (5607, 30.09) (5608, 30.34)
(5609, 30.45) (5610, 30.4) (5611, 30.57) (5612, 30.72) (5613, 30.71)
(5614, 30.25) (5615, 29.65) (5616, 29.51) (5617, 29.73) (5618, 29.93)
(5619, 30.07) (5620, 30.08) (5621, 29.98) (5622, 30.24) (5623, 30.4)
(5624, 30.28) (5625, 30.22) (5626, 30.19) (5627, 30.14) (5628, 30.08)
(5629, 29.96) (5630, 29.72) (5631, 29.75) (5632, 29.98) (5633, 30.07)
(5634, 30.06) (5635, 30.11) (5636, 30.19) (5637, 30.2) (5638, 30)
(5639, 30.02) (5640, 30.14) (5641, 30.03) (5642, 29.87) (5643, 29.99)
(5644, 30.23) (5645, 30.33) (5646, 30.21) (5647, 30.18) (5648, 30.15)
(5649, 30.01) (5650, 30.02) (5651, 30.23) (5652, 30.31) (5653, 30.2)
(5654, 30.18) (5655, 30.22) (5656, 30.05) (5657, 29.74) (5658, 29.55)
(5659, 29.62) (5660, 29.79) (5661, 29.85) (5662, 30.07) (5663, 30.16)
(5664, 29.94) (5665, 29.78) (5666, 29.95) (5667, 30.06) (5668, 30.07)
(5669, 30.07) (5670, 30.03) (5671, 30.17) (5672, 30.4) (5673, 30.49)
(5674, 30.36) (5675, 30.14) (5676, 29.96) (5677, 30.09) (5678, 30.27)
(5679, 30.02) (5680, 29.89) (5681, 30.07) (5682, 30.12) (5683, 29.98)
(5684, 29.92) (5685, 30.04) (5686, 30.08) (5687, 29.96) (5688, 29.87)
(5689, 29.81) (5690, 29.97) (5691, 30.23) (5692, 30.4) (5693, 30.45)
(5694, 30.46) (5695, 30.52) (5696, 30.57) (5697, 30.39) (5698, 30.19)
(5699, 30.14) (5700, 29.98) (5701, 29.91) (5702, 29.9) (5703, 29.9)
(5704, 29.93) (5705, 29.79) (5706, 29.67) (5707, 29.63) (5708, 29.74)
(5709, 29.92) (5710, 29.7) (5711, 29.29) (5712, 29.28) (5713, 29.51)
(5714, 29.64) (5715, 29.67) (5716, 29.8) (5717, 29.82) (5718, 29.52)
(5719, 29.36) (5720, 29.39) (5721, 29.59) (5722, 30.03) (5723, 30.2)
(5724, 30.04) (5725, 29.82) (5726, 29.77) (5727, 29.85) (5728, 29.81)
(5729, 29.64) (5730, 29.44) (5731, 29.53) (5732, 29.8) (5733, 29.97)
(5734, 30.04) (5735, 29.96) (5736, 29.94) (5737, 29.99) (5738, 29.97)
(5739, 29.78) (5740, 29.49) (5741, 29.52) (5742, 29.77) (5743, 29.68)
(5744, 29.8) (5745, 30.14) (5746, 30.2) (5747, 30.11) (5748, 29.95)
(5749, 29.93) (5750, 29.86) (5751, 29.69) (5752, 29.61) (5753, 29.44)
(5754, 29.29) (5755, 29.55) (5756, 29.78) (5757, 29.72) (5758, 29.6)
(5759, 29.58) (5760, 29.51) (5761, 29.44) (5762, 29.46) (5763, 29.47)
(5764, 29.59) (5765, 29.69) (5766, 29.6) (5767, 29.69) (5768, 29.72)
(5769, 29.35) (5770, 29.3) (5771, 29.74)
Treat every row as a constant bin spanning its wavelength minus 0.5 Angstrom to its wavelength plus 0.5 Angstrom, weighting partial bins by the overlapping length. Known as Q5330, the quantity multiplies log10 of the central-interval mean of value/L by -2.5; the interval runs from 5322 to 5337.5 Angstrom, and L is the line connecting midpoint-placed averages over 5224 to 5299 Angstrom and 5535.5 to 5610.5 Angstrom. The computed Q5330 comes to 0.01 mag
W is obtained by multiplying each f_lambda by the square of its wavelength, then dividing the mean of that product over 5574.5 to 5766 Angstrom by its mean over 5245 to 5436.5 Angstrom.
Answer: 1.10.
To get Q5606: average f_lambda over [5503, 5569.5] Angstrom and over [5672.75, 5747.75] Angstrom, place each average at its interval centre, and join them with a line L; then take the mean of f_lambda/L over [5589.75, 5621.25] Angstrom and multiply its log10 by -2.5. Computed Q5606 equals 0.01 mag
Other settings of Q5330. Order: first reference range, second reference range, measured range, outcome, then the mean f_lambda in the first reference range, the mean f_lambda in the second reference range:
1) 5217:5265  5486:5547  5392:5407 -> 0.01 mag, 31.1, 30.5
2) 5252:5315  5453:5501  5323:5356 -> 0.01 mag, 31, 30.6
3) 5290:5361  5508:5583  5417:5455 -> 0.00 mag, 31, 30.5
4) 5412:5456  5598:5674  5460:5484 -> -0.01 mag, 30.6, 30.1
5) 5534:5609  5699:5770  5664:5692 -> -0.01 mag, 30.3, 29.7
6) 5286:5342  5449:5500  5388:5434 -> 0.01 mag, 31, 30.6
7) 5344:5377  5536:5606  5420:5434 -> 0.01 mag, 30.9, 30.3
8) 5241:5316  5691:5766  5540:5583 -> -0.01 mag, 31.1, 29.8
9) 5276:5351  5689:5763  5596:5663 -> 0.00 mag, 31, 29.8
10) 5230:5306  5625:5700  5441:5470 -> 0.00 mag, 31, 30.1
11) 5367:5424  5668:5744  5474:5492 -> 0.00 mag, 30.7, 29.9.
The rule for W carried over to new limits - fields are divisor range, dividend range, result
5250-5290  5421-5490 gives 1.06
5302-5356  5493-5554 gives 1.06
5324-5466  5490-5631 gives 1.05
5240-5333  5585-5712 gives 1.11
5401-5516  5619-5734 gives 1.06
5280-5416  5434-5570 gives 1.05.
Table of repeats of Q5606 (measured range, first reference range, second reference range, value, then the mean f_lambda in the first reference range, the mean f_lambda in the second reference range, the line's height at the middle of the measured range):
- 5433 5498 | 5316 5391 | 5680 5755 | 0.00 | 30.9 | 29.9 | 30.6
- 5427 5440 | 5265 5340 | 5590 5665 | 0.01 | 30.9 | 30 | 30.6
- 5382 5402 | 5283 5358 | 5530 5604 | 0.00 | 31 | 30.3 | 30.8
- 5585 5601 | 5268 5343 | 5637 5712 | 0.02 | 30.9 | 30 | 30.2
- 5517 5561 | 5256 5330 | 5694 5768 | -0.01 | 30.9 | 29.8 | 30.3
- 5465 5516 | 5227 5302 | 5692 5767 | 0.00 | 31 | 29.8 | 30.4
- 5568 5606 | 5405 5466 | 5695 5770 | 0.01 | 30.6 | 29.8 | 30.2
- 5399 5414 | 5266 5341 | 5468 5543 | 0.01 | 30.9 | 30.5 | 30.7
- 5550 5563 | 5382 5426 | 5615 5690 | -0.01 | 30.6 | 30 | 30.3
